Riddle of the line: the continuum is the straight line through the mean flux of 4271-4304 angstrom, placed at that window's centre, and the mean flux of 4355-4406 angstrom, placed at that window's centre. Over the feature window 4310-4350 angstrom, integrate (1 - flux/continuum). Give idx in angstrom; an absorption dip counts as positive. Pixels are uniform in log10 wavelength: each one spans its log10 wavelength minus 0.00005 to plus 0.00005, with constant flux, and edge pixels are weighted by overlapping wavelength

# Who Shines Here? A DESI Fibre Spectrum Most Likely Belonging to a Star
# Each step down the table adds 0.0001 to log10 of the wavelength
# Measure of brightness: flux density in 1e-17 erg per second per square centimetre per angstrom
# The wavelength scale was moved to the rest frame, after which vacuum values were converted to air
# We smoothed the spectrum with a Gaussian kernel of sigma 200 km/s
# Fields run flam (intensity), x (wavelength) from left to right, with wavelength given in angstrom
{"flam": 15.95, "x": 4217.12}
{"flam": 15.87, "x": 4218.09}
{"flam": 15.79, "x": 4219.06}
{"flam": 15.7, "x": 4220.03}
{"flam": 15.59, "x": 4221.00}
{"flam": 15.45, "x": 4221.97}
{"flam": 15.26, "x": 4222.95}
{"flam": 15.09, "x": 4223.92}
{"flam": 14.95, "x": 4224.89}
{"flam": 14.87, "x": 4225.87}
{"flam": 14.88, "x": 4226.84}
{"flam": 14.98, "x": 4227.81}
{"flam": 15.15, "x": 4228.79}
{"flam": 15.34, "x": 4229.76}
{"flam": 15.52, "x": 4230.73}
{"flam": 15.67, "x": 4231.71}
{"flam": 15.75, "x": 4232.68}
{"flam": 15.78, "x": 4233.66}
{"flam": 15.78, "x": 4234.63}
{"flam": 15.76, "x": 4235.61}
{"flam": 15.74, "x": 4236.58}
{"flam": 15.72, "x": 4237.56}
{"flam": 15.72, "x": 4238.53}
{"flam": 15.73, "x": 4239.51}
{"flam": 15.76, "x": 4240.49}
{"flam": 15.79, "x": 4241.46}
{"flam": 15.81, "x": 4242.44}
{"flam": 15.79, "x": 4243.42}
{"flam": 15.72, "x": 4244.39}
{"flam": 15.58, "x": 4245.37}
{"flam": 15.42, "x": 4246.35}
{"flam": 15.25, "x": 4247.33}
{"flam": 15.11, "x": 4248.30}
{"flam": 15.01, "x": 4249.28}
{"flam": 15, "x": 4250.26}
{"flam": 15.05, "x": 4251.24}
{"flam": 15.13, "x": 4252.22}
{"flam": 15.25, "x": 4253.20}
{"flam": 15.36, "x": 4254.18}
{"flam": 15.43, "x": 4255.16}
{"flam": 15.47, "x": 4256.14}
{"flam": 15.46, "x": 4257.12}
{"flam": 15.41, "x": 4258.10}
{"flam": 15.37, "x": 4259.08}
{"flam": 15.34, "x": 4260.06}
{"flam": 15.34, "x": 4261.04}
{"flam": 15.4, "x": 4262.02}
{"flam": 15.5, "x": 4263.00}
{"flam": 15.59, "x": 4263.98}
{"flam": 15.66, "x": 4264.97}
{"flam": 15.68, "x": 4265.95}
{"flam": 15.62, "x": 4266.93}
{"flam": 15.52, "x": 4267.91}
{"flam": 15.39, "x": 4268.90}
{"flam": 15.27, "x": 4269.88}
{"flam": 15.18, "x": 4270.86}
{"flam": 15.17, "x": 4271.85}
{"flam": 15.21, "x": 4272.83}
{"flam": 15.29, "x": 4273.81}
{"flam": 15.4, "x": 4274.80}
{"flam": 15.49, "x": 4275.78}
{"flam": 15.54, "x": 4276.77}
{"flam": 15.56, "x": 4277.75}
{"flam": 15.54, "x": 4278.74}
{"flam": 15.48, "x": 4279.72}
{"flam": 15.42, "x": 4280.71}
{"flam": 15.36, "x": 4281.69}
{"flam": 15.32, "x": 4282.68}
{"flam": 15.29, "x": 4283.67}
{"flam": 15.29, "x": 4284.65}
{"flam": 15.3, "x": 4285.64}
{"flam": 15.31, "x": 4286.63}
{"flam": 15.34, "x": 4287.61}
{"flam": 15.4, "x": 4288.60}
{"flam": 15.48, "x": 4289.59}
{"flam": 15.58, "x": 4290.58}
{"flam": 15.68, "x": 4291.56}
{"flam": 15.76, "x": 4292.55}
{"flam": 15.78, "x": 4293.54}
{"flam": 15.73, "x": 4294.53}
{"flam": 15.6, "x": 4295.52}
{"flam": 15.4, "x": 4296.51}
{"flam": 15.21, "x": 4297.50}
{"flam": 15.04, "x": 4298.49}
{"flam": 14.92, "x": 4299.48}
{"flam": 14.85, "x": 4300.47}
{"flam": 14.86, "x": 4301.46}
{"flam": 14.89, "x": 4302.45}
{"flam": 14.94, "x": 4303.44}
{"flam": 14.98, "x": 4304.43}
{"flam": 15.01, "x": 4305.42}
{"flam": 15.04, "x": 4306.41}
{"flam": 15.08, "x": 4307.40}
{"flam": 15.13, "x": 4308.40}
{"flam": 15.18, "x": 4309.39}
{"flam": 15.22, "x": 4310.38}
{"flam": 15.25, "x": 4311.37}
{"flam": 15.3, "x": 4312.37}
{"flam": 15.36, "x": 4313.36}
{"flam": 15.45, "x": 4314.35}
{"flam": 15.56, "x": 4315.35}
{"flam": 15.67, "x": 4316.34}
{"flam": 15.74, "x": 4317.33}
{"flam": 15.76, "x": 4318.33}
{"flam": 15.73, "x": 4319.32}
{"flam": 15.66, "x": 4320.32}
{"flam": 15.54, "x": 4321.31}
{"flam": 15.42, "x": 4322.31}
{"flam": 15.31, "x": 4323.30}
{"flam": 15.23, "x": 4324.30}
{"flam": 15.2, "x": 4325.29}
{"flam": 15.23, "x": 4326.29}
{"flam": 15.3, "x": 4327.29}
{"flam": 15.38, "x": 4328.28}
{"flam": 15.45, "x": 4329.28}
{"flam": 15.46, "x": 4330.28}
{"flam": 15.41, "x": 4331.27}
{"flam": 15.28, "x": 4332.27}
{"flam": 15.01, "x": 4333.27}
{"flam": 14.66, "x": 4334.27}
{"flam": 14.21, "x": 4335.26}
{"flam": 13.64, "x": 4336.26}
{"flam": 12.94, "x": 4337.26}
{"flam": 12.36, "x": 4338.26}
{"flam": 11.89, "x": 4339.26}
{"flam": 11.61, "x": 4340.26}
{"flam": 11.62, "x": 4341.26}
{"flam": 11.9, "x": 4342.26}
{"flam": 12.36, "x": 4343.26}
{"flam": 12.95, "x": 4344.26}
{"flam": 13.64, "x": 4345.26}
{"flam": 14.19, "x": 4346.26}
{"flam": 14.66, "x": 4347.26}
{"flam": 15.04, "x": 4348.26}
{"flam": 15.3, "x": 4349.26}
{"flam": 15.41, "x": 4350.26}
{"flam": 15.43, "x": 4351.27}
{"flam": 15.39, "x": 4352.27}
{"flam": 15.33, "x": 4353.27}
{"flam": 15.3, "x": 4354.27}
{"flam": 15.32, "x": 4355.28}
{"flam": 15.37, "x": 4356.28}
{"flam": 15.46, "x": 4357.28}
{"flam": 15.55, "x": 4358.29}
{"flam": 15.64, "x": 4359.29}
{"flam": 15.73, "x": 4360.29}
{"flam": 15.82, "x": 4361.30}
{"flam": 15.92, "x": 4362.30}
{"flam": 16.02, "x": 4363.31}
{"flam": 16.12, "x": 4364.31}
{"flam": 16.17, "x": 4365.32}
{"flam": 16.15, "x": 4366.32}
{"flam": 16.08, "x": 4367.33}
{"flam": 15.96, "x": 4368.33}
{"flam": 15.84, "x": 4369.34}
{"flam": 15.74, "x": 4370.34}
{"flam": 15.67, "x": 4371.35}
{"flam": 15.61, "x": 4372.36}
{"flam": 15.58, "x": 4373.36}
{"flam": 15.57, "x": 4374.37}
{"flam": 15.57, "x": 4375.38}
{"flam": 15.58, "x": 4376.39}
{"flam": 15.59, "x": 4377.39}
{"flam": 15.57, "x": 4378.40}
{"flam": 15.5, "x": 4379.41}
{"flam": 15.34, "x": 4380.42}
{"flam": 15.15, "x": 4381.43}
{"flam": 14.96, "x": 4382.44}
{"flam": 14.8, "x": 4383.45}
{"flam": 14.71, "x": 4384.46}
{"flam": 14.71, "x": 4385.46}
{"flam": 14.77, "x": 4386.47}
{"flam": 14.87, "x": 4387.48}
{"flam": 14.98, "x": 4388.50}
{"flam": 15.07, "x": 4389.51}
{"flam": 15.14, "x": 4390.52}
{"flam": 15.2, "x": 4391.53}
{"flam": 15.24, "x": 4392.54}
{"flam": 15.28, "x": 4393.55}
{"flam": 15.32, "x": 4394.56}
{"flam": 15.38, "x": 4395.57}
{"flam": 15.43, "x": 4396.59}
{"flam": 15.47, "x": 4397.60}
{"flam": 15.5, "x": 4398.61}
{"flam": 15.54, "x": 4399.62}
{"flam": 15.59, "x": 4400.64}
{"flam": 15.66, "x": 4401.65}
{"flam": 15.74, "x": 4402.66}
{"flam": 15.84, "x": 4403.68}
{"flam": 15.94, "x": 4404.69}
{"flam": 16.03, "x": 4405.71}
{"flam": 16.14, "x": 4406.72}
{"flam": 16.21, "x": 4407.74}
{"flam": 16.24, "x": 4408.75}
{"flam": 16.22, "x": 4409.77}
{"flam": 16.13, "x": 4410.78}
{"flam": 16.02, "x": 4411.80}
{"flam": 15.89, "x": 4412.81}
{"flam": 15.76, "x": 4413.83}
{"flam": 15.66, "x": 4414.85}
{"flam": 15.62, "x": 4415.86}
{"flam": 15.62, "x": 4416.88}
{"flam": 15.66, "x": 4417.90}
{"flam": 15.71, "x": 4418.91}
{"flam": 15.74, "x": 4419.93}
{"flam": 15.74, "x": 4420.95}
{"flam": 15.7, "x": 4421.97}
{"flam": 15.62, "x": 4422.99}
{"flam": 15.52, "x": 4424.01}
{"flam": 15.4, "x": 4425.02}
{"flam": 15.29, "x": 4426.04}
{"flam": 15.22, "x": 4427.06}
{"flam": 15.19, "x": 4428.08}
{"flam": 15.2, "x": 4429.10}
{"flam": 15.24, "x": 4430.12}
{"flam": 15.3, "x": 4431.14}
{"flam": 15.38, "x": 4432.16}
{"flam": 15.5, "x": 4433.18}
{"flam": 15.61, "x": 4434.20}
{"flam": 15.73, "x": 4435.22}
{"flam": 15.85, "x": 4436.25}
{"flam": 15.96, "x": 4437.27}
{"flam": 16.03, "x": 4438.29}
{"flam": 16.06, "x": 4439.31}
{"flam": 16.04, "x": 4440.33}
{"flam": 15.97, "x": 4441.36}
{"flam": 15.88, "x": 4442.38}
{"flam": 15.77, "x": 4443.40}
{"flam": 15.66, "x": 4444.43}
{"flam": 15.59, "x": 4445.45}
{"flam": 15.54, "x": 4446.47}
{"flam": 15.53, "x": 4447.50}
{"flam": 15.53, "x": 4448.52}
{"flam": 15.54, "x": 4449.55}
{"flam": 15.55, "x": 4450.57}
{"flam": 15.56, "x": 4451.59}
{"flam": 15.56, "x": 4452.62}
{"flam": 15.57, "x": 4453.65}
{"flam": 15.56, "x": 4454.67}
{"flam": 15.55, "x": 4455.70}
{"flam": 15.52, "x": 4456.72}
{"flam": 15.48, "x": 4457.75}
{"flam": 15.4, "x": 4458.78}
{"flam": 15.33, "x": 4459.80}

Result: 2.2 angstrom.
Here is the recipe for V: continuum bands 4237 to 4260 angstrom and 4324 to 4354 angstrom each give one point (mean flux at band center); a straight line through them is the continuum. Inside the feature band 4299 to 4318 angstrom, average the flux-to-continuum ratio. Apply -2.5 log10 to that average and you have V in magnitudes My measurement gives -0.04 mag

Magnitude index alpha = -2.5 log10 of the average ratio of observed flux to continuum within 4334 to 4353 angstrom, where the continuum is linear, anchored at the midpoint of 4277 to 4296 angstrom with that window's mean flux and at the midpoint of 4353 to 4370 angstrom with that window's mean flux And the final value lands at 0.15 mag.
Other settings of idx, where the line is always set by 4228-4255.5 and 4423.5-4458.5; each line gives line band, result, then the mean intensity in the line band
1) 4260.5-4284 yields 0.1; 15.4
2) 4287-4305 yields 0.3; 15.3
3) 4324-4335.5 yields 0.3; 15.2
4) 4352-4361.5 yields 0.0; 15.5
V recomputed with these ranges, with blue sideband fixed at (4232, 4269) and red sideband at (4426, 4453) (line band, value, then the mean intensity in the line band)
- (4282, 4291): 0.01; 15.4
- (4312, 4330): 0.01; 15.5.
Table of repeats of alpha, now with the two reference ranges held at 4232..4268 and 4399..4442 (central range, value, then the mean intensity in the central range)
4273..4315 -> 0.018 mag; 15.3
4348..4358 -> 0.021 mag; 15.3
